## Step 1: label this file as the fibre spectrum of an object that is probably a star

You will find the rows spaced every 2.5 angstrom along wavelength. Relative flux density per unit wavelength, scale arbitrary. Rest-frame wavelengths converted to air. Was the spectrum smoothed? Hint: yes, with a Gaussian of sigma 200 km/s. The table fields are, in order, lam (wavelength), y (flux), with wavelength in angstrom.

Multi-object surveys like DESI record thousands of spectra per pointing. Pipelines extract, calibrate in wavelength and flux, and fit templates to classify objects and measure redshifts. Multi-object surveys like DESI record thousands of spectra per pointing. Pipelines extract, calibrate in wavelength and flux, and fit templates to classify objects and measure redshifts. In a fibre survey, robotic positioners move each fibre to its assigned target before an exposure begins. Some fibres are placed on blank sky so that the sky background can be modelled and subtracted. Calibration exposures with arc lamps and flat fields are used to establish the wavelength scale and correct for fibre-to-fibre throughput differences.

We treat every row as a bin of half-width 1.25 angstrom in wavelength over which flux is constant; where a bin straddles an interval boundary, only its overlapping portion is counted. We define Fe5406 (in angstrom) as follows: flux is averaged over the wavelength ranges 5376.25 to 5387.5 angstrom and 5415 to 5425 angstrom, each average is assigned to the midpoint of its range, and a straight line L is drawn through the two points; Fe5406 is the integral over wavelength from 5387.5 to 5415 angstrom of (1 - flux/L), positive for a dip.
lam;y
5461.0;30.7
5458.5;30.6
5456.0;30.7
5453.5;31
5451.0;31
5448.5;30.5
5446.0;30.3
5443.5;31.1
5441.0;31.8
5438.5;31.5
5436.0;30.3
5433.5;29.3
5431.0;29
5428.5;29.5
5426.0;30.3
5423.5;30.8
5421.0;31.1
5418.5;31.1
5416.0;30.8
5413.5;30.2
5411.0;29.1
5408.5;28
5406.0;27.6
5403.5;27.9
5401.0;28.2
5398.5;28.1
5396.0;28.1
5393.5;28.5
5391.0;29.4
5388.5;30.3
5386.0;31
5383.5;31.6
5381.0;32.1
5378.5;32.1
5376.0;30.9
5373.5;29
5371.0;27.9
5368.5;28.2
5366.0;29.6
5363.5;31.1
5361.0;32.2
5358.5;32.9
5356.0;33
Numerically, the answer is 2.27 angstrom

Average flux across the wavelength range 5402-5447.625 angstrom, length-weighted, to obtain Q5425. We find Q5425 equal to 30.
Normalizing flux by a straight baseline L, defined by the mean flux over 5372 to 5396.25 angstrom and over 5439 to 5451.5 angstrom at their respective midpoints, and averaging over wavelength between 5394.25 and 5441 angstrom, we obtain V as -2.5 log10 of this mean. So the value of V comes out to 0.04 mag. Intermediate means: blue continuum 30.4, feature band 29.5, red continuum 31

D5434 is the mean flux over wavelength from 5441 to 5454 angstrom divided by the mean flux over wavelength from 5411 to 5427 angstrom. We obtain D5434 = 1.01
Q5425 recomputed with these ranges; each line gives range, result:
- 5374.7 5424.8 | 29.8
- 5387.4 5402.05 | 28.8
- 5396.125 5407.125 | 28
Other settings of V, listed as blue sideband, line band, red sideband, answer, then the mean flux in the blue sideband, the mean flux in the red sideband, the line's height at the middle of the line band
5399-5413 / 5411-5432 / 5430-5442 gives -0.03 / 28.3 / 30.4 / 29.4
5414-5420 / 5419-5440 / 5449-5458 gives 0.02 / 30.9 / 30.8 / 30.9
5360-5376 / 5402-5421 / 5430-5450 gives 0.03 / 29.7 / 30.5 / 30.2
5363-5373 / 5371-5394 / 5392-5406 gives -0.07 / 29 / 28.1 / 28.6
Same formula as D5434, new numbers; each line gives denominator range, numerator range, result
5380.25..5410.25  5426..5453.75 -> 1.04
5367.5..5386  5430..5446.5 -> 1.01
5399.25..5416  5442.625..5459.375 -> 1.07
